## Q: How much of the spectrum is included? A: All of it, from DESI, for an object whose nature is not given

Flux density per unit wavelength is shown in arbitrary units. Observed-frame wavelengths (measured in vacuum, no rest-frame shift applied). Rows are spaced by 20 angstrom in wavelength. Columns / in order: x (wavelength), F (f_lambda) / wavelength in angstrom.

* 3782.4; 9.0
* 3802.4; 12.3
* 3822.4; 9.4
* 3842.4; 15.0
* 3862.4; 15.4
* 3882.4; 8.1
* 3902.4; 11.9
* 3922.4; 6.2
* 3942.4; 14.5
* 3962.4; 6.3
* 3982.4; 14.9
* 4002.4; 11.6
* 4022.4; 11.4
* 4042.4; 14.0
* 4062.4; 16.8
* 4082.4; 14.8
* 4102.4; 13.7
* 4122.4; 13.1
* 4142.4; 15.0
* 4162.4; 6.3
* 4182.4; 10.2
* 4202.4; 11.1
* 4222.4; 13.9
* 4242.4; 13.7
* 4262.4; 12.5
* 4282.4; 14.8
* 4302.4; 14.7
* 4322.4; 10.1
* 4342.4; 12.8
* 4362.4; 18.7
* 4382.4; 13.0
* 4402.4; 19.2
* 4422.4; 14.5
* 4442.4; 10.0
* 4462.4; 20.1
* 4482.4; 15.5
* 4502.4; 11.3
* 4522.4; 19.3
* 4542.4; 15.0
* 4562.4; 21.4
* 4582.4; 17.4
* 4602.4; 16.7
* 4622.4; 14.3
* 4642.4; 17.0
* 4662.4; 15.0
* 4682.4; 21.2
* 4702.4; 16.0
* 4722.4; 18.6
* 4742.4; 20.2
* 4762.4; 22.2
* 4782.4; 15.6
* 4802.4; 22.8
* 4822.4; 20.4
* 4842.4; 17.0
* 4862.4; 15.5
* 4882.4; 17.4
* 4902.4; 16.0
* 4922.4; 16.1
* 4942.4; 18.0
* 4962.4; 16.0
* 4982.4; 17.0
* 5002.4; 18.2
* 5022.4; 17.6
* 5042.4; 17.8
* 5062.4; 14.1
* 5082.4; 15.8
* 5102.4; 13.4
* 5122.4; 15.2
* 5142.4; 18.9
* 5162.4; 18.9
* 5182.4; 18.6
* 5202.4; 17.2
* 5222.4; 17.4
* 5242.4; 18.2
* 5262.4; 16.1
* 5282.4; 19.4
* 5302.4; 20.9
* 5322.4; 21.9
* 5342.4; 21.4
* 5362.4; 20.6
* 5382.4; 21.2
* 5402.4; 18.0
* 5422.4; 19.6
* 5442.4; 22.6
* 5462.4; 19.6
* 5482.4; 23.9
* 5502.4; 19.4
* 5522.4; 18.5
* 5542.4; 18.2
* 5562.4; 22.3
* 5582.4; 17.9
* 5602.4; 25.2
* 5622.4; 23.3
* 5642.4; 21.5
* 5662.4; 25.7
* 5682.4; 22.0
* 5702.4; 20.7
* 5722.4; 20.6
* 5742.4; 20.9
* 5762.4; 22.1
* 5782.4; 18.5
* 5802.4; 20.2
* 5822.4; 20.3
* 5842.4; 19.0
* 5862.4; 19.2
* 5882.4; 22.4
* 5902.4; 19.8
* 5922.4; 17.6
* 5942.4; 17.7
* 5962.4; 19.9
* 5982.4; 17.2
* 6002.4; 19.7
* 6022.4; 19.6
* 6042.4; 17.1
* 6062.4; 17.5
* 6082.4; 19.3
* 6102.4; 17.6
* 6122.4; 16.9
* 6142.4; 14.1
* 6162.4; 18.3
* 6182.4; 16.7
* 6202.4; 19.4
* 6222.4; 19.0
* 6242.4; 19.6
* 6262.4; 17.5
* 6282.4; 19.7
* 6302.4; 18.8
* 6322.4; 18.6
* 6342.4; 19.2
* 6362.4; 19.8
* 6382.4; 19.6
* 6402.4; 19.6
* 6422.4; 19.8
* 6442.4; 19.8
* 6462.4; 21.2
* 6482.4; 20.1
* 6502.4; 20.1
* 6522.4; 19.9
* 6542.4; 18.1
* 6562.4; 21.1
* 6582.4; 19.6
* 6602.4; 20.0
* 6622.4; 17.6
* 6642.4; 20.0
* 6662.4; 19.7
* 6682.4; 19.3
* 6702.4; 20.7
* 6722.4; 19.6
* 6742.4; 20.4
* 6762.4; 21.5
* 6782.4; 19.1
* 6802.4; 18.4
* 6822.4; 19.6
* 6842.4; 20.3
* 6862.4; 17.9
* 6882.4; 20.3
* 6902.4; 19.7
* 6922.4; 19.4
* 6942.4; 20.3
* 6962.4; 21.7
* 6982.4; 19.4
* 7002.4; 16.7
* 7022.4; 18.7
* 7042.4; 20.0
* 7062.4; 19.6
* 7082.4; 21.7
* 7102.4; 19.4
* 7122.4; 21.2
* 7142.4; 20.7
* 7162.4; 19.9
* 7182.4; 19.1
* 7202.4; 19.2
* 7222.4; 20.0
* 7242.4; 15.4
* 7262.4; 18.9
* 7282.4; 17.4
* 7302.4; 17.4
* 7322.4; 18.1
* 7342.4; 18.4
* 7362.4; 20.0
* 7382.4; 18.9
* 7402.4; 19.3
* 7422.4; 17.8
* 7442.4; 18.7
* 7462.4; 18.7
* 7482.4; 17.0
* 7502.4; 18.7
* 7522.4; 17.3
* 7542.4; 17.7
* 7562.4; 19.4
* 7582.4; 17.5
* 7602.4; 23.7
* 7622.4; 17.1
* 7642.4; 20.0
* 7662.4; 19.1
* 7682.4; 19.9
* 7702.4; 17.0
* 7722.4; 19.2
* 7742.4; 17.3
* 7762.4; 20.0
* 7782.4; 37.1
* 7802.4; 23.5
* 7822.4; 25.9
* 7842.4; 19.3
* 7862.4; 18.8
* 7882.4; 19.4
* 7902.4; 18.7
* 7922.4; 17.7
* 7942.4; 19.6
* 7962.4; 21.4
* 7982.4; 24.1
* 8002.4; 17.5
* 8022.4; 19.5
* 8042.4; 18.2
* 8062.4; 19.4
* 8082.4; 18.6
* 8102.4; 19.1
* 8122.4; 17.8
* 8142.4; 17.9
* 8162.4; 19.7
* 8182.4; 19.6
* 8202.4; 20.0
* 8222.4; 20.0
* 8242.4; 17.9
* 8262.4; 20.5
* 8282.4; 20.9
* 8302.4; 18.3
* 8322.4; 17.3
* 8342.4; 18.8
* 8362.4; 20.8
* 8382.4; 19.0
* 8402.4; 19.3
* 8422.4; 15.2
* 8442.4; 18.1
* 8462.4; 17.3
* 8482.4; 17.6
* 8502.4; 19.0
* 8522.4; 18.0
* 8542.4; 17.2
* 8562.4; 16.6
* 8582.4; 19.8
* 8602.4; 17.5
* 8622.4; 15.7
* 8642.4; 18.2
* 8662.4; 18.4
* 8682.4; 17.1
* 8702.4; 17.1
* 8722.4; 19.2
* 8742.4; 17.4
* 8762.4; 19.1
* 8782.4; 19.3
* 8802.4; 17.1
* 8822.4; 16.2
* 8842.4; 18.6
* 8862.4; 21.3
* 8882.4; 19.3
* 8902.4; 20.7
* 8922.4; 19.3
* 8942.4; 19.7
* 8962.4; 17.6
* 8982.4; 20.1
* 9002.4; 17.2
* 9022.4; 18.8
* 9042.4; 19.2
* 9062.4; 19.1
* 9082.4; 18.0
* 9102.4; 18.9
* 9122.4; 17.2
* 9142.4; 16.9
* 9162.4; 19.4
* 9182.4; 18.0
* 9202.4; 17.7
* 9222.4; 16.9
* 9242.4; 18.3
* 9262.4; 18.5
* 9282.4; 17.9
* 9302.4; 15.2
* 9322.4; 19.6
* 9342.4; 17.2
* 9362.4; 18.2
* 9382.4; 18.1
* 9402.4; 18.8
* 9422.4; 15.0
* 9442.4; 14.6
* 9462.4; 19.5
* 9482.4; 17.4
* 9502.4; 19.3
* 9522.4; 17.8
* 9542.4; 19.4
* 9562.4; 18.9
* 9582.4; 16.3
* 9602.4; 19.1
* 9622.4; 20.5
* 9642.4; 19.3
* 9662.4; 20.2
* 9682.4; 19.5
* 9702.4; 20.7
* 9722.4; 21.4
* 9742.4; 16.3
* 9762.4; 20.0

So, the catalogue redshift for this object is 0.187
